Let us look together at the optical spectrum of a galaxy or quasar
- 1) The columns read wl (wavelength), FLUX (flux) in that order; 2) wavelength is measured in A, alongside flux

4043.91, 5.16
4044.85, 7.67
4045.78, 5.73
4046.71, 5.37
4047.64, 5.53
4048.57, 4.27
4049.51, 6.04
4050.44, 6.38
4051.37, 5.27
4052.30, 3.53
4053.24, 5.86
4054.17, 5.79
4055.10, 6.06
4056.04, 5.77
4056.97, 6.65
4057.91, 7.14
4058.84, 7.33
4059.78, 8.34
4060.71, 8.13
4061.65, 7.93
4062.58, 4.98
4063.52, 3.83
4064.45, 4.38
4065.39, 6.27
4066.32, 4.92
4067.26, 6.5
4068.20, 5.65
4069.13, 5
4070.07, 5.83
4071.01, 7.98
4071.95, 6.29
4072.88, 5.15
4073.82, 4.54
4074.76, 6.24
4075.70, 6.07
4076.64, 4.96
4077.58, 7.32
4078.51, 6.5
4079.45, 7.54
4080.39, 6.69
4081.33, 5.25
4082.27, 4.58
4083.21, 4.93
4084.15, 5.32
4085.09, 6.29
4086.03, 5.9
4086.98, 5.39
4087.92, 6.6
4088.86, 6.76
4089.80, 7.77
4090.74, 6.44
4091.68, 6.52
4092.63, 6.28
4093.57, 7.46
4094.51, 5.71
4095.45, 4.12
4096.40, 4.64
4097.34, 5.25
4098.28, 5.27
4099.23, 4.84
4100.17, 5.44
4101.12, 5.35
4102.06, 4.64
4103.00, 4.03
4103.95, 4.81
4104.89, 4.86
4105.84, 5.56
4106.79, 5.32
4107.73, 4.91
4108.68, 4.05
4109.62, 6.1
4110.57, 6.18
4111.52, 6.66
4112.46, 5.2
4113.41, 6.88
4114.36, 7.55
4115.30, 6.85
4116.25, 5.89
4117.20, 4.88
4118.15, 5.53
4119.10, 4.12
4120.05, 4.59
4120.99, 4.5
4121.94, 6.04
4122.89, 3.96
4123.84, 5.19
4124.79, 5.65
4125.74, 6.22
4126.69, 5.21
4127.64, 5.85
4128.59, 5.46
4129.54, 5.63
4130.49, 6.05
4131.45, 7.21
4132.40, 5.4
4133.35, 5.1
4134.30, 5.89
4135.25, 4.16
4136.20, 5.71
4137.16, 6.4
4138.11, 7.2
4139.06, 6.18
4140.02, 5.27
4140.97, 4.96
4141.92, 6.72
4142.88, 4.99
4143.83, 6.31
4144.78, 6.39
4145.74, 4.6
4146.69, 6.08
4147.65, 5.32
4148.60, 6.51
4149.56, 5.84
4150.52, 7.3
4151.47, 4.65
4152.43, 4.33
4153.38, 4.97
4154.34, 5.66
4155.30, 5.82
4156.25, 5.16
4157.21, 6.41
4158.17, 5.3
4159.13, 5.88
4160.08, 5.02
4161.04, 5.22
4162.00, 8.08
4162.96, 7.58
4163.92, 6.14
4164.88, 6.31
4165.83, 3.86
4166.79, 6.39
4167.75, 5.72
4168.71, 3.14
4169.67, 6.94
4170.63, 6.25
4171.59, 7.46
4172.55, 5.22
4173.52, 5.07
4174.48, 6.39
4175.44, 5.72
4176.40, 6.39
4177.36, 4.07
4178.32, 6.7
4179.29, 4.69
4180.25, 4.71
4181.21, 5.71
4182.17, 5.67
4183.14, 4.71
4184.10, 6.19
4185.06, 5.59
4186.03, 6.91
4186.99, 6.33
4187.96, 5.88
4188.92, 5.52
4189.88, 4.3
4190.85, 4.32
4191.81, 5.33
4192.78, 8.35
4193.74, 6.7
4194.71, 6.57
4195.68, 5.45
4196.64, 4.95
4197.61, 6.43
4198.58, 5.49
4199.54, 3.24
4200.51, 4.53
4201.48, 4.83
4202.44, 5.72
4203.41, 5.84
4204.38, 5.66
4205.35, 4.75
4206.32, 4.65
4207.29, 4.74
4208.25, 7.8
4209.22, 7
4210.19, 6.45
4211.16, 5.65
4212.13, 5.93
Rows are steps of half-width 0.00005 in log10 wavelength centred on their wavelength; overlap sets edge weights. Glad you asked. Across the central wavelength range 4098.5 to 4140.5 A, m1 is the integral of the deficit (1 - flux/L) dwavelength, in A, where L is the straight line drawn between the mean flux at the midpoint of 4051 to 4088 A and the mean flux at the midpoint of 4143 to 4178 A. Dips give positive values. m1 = 2.4 A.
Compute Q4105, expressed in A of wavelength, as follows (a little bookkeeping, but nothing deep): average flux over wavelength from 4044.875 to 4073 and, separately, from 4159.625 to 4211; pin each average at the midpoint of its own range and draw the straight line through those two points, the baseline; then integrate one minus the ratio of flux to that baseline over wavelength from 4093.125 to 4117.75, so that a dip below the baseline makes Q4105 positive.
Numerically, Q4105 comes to 1.66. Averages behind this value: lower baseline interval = 5.97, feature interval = 5.48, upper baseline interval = 5.71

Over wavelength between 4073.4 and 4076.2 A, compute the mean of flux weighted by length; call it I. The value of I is 5.62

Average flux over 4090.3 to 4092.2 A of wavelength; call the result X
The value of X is 6.46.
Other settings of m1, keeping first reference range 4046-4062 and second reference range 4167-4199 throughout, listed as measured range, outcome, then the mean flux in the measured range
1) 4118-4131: 1.42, 5.28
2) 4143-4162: 0.54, 5.67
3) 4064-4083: 0.74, 5.87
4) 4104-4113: 0.87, 5.41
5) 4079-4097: 0.17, 6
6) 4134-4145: 0.08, 5.84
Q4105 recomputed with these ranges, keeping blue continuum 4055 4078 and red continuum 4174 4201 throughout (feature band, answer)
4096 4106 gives 1.71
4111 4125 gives 0.80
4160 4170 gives -0.30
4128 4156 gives 0.36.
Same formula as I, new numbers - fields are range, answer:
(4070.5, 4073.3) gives 6.49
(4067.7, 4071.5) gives 6.11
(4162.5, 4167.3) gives 6.05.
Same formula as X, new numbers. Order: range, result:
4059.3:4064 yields 6.64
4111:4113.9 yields 6.25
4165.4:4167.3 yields 5.16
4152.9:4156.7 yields 5.41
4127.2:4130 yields 5.65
